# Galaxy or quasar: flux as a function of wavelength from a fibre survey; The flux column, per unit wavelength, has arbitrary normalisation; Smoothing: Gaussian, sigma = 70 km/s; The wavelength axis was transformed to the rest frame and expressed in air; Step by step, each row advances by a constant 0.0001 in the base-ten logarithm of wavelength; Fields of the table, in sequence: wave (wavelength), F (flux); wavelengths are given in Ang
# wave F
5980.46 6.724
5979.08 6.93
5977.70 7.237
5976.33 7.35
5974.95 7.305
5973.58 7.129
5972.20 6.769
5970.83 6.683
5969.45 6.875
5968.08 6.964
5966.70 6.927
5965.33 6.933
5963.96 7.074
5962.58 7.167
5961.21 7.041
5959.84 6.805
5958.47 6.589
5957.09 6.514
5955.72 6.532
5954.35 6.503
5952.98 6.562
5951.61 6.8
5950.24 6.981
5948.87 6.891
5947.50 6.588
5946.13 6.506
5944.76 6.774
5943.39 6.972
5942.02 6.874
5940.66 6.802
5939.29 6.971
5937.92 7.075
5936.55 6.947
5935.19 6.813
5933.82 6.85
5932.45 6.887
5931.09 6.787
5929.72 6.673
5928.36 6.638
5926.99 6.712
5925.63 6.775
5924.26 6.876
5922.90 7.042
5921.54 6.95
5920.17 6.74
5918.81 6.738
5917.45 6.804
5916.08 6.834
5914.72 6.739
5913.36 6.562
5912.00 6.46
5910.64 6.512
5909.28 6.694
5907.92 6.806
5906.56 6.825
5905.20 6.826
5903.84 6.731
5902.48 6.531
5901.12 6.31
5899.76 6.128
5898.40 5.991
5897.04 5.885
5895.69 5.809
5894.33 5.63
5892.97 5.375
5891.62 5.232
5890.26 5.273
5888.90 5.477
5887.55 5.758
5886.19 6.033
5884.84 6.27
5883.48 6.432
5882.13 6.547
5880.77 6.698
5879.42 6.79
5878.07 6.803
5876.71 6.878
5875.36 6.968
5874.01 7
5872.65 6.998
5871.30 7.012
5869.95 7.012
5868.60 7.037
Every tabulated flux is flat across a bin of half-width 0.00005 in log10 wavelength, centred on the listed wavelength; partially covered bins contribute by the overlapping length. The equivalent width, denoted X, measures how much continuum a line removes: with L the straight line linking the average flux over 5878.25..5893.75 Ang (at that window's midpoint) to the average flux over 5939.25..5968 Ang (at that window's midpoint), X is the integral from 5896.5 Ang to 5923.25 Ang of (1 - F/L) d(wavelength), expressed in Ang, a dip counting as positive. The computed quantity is -1.3 Ang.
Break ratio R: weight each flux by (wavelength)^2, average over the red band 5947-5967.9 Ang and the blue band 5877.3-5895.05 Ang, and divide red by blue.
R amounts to 1.2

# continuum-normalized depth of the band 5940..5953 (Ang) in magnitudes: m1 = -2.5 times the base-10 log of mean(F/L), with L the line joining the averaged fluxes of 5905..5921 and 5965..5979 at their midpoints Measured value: 0.02 mag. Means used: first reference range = 6.71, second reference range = 7.02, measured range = 6.79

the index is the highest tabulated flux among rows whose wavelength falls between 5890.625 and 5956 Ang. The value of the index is 7.075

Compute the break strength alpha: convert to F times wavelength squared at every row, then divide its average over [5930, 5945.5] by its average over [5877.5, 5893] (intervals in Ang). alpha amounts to 1.15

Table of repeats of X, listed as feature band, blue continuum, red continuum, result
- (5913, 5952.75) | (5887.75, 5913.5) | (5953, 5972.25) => -2.0 Ang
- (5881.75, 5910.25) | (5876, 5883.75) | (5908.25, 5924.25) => 2.6 Ang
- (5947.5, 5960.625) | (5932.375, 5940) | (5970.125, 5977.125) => 0.6 Ang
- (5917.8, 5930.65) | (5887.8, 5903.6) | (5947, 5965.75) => -1.1 Ang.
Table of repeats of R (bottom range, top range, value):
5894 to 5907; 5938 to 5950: 1.10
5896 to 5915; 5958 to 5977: 1.10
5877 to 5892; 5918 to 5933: 1.12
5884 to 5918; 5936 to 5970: 1.12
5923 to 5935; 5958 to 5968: 1.03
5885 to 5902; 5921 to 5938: 1.20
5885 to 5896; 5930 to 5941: 1.25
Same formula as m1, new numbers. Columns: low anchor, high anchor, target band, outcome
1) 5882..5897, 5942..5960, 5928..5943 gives -0.06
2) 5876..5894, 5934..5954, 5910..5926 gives -0.04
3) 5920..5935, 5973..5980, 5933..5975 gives 0.03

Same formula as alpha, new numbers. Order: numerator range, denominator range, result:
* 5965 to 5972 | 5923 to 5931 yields 1.03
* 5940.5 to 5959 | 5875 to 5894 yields 1.11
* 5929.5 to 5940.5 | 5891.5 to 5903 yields 1.18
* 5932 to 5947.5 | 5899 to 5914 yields 1.05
